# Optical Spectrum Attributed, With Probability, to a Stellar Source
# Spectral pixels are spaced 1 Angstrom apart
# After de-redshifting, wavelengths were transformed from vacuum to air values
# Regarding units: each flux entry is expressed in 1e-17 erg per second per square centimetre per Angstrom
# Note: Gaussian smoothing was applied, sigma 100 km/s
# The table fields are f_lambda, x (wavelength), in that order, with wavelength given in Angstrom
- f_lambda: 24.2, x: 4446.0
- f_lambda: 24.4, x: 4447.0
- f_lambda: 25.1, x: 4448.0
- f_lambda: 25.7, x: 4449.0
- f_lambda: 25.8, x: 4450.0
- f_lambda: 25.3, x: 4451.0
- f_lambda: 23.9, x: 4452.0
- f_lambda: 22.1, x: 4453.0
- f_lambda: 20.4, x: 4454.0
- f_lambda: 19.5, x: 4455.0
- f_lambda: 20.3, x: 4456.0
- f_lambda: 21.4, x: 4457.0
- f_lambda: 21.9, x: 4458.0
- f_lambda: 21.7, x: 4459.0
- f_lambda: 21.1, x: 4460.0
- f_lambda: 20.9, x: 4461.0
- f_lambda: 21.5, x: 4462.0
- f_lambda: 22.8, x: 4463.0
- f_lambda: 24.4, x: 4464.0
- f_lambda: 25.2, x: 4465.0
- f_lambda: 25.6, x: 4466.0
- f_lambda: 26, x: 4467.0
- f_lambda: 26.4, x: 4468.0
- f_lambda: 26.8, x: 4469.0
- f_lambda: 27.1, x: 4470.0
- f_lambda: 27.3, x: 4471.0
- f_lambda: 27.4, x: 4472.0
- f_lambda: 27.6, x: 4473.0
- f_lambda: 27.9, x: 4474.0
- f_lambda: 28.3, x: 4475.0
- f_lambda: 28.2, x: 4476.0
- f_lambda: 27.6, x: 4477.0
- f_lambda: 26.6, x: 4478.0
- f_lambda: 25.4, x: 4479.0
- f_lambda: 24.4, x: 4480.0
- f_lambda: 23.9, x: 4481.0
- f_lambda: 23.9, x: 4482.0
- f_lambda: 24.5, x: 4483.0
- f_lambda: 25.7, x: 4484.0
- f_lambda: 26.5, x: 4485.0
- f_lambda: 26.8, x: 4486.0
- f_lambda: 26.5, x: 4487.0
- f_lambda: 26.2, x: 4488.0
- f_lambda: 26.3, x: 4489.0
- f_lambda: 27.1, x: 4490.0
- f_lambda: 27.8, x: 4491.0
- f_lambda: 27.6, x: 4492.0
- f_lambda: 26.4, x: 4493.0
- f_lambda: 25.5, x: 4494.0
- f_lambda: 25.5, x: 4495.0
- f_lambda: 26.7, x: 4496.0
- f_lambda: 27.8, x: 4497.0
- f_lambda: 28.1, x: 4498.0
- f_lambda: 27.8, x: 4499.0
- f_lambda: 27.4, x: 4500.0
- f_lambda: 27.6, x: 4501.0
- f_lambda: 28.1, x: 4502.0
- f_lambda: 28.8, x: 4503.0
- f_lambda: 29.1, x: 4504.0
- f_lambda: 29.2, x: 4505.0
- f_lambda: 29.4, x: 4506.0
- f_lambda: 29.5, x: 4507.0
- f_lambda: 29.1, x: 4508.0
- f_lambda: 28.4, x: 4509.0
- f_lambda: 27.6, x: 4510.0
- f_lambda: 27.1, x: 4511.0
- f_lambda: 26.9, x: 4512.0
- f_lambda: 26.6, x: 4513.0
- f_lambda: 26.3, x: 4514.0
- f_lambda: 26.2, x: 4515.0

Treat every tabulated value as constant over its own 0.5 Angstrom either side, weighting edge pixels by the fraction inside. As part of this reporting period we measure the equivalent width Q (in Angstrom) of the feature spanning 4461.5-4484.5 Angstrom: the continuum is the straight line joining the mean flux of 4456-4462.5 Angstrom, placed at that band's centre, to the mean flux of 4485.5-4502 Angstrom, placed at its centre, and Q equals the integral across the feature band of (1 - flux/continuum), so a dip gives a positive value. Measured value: -2.2 Angstrom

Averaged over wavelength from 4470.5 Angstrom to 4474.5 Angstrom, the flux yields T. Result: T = 27.5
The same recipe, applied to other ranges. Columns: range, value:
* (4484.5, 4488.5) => 26.5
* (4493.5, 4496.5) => 25.9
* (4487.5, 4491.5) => 26.9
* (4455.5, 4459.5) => 21.3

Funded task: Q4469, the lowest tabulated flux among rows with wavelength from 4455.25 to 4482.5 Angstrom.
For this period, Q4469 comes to 20.3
